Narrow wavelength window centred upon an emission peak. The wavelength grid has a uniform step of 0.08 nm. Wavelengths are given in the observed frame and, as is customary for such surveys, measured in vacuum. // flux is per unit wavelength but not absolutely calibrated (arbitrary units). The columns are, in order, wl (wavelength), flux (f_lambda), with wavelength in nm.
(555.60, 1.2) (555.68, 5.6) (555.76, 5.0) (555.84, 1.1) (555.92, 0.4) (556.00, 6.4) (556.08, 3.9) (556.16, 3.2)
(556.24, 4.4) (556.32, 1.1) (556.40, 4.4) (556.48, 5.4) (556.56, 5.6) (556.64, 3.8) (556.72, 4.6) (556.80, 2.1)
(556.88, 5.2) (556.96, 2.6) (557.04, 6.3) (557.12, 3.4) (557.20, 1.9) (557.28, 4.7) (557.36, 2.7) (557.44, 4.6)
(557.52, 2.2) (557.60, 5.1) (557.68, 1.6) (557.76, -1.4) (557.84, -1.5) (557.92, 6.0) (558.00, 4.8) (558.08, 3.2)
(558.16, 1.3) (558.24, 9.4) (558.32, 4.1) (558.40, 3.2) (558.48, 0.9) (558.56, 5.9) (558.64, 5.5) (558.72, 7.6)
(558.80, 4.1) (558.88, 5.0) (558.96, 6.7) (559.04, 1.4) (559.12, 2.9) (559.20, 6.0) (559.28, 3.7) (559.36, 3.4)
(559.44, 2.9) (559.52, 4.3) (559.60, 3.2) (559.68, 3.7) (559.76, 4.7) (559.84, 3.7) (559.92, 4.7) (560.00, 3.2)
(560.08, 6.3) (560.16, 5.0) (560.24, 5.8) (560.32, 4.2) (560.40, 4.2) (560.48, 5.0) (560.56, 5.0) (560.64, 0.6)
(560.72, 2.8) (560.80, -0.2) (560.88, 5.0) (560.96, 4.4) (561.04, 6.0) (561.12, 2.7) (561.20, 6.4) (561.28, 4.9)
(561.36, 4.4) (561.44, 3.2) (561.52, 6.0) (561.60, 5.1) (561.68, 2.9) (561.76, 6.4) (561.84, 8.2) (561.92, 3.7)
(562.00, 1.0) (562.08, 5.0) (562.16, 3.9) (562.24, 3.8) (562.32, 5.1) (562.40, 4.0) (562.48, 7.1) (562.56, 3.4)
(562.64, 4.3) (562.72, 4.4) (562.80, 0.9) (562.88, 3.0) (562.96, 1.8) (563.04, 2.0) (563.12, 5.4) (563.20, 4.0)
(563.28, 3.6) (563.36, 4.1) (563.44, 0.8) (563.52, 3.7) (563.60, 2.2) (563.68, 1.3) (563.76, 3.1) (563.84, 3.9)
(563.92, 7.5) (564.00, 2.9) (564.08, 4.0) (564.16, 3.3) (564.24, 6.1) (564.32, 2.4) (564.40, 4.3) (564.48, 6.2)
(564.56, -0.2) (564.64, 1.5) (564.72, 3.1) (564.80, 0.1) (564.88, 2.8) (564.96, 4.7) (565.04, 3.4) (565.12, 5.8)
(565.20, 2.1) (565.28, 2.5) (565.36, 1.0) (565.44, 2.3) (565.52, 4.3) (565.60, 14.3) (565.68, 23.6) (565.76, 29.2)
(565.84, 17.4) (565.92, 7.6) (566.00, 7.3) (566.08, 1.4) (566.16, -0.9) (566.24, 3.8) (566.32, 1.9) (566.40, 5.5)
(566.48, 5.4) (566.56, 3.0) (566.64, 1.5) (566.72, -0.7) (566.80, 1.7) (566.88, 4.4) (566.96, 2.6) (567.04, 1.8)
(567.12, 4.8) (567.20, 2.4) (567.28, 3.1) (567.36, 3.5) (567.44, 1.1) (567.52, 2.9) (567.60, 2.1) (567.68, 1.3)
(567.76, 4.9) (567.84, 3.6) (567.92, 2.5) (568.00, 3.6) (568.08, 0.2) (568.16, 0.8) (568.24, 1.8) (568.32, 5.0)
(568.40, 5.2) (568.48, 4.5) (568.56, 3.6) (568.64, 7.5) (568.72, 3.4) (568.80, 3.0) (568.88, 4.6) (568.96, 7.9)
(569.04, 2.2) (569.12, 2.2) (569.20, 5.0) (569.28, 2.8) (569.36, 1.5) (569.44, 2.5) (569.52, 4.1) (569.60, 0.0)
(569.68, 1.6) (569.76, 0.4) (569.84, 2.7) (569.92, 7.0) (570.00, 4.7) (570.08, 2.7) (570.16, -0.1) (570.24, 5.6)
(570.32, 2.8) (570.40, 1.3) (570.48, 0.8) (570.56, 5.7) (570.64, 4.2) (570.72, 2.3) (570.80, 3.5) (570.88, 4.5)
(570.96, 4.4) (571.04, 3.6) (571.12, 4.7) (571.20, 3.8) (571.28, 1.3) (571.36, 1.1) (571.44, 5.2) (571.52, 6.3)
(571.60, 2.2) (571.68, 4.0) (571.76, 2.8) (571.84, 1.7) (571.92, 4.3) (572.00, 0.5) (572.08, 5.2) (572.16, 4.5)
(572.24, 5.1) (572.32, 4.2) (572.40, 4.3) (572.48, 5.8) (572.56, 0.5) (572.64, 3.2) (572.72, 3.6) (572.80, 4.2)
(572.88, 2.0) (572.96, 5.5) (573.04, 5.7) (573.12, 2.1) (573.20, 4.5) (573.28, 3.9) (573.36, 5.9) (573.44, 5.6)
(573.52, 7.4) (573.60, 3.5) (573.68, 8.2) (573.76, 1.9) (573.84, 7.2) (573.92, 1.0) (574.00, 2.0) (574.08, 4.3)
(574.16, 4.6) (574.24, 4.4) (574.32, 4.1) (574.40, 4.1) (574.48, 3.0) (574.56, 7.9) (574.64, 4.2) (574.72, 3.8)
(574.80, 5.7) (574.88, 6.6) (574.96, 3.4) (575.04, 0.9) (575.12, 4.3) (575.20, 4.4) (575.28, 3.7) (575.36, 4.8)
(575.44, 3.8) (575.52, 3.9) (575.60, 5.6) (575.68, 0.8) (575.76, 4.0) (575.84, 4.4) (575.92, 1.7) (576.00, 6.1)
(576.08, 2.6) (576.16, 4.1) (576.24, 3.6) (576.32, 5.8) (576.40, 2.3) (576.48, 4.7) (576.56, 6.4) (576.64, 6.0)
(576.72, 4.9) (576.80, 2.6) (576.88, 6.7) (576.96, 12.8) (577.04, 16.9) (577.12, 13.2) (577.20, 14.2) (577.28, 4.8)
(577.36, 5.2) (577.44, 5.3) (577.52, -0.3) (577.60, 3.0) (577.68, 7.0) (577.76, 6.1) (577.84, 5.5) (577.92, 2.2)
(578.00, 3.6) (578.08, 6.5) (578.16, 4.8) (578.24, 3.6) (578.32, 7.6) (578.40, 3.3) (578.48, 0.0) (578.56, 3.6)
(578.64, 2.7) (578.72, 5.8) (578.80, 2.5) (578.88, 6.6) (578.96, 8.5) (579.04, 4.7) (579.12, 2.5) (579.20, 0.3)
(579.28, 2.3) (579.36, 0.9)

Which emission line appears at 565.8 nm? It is Hbeta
